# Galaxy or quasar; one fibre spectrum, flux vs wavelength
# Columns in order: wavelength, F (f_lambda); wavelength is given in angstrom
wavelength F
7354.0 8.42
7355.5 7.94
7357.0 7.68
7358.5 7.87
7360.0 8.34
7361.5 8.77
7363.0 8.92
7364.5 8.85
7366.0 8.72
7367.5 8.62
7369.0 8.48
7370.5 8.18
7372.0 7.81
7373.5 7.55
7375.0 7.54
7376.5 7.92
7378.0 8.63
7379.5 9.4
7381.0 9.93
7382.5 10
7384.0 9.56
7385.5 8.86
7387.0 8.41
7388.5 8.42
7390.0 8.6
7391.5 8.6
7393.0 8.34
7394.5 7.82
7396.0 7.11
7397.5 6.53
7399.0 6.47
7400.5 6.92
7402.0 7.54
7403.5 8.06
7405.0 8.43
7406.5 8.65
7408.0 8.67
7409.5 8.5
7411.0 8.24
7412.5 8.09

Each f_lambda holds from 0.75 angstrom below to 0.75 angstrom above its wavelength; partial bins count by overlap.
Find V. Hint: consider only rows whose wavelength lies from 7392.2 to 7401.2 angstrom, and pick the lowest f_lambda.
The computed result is 6.47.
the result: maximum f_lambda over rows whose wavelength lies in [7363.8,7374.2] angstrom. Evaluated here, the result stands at 8.85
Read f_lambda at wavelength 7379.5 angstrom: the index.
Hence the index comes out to 9.4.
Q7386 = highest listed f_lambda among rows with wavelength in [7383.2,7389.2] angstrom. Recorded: 9.56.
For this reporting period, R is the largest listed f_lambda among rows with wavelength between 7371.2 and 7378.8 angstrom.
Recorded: 8.63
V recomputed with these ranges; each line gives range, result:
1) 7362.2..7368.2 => 8.62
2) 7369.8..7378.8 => 7.54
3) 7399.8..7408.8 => 6.92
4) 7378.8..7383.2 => 9.4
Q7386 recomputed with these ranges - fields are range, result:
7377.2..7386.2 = 10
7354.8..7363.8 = 8.92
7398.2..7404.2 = 8.06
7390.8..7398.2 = 8.6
